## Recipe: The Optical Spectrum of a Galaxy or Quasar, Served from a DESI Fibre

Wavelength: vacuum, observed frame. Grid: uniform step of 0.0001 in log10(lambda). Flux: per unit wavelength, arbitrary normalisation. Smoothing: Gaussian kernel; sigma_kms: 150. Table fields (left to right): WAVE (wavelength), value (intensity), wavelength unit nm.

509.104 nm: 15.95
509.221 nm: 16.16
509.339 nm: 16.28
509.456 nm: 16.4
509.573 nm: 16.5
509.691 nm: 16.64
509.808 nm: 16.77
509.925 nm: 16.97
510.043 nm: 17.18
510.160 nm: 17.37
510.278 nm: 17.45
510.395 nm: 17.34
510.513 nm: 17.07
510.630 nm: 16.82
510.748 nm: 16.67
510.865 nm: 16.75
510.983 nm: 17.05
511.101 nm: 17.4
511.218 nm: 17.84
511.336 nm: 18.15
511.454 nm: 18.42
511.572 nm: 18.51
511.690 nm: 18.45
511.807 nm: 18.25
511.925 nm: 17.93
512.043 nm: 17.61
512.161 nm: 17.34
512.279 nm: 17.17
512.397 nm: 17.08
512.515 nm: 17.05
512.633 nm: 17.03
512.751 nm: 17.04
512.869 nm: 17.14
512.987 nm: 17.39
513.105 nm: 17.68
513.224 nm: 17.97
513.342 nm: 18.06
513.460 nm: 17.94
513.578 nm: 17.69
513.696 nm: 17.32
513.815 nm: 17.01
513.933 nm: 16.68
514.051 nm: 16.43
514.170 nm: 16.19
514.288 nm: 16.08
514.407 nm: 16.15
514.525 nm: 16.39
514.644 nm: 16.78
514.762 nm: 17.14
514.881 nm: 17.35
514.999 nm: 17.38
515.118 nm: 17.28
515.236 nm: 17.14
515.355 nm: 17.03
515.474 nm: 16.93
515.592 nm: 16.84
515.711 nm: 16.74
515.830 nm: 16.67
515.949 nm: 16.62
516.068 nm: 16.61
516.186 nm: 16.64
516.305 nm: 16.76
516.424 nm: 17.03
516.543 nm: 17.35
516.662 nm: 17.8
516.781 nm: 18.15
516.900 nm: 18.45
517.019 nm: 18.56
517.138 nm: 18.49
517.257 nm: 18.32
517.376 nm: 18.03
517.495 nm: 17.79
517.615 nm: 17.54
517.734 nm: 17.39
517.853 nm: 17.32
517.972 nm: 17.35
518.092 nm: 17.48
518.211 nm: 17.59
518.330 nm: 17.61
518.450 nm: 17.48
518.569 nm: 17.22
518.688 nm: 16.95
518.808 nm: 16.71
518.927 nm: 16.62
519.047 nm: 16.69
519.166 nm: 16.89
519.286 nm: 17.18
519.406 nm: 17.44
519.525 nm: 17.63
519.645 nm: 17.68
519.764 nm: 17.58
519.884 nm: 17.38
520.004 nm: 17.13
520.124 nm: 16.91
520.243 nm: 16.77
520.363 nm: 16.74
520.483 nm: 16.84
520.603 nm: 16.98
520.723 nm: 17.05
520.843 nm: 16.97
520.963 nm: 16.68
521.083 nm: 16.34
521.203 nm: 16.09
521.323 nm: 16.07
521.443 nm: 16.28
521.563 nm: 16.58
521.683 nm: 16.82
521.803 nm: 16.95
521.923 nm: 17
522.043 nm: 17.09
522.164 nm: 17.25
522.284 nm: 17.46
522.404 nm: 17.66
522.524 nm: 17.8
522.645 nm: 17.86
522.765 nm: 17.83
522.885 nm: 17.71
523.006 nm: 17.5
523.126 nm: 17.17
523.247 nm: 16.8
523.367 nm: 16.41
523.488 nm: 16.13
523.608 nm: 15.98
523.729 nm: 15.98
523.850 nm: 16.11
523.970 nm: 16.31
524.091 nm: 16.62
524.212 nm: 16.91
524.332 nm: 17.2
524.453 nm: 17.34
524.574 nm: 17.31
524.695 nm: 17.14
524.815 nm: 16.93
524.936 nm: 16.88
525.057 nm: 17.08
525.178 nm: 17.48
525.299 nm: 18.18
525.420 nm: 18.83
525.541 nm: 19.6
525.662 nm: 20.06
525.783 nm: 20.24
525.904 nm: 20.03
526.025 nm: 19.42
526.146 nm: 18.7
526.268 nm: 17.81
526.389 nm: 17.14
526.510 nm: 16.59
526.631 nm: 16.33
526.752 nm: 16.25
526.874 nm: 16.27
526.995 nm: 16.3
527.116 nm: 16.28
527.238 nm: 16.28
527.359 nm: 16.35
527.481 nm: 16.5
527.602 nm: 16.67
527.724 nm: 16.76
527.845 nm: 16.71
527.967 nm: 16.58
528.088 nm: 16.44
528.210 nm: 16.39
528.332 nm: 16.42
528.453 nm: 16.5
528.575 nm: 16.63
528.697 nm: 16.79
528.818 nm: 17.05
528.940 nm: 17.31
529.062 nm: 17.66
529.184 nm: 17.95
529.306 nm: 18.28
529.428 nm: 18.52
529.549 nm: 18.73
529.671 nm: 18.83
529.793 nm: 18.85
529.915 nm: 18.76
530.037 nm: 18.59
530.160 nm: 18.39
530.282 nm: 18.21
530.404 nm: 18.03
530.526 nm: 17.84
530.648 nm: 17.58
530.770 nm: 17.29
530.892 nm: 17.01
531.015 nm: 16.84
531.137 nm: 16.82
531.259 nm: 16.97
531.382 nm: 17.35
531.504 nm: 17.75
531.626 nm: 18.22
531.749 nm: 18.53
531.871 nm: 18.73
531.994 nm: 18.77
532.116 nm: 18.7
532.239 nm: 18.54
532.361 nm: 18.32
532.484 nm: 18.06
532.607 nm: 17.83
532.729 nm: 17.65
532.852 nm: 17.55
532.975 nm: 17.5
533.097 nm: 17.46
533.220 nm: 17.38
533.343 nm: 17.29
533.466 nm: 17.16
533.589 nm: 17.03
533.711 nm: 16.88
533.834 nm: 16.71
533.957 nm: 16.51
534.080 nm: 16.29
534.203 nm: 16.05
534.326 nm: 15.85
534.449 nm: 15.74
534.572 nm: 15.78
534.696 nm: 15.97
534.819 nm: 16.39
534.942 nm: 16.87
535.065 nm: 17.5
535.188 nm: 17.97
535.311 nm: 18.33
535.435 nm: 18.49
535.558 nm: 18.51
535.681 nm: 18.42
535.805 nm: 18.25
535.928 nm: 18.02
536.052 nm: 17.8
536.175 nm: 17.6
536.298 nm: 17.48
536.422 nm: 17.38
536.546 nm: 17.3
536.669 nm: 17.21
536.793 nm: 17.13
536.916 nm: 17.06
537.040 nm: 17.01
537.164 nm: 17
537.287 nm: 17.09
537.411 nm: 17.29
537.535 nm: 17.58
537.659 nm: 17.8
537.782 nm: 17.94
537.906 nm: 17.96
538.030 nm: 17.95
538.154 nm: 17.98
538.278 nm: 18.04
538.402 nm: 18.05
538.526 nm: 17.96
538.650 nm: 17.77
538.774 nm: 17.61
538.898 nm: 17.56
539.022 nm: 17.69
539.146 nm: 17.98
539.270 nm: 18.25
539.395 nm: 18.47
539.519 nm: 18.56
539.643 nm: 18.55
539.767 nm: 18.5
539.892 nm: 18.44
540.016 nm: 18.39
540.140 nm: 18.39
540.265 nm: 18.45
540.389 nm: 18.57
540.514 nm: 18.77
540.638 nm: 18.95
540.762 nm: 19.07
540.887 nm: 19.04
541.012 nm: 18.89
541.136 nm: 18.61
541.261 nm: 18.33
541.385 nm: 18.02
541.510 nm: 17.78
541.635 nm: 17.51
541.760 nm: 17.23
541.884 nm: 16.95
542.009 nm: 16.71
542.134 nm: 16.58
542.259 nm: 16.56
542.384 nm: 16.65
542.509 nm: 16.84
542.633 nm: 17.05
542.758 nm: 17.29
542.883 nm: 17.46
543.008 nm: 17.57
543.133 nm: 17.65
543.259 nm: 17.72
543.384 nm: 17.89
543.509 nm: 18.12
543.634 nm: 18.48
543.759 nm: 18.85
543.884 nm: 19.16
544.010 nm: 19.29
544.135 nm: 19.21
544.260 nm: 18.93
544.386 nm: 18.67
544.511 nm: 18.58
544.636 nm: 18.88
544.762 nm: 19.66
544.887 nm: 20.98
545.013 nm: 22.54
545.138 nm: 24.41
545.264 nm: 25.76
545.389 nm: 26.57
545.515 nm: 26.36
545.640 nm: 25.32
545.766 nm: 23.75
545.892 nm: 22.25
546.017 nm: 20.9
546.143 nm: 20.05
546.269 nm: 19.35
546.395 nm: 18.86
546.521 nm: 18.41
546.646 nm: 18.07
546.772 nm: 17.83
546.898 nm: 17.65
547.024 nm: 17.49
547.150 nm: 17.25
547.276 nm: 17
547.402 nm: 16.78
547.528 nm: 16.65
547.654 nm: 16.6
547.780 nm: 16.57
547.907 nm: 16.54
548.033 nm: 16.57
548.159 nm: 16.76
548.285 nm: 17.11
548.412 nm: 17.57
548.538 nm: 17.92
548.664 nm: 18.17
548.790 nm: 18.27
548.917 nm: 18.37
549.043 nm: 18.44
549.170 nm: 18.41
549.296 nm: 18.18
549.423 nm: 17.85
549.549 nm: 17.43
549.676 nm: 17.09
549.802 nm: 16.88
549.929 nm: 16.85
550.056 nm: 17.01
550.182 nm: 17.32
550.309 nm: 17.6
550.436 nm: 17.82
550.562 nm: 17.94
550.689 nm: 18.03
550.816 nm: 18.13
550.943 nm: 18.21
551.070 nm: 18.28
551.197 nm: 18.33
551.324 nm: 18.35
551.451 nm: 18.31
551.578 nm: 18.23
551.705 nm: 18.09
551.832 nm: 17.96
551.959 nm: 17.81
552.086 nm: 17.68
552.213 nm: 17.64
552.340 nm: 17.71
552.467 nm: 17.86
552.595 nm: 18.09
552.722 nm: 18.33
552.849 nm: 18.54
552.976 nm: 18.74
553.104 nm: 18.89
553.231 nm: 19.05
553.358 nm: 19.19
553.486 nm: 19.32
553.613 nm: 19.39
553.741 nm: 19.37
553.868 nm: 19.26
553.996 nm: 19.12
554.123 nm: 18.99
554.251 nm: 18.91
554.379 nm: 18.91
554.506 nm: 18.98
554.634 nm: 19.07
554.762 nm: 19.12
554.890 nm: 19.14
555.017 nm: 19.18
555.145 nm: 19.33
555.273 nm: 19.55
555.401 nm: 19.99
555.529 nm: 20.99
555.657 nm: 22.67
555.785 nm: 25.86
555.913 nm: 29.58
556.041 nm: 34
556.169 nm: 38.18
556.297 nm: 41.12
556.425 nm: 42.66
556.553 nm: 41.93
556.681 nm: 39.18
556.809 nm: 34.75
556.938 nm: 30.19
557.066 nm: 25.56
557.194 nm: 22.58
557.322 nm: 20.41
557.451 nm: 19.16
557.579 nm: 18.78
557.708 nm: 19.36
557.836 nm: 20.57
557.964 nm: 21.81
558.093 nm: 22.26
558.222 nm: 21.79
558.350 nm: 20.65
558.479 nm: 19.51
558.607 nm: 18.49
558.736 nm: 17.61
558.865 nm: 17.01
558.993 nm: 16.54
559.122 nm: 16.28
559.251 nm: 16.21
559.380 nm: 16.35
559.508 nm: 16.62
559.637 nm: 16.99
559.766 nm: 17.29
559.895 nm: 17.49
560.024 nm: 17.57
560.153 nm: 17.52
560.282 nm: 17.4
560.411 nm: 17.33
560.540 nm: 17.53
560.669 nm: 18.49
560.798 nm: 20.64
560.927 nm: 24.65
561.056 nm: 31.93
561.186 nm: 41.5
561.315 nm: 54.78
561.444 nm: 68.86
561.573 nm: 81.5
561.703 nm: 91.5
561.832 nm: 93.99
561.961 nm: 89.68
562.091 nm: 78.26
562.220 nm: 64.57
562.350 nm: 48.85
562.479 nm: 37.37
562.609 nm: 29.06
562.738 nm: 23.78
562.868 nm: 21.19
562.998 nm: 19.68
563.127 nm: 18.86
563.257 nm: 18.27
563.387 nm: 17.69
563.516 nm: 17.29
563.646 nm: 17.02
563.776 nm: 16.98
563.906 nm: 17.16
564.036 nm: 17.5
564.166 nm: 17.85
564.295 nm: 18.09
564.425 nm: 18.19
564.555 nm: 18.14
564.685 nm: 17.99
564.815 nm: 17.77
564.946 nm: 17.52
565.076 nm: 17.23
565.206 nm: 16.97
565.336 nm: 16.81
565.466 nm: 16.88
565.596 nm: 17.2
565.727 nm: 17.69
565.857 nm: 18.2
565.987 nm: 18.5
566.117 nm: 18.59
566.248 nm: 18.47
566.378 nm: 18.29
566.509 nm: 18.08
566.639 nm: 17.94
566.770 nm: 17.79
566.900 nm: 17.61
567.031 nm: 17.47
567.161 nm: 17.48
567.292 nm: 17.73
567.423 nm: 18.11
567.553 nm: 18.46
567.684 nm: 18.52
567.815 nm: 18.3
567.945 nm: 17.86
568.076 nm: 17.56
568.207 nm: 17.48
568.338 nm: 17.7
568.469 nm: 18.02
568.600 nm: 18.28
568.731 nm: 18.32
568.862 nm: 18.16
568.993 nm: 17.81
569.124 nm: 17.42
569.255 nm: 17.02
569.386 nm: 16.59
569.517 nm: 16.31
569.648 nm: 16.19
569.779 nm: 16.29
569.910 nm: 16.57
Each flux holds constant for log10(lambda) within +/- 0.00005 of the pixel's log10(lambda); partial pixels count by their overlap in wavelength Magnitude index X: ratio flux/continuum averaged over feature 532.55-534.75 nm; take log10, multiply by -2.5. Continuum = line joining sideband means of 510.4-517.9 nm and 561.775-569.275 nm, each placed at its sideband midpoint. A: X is 0.168 mag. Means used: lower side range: 17.3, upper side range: 23.4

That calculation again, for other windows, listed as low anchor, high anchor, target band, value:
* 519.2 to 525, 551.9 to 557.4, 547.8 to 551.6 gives 0.25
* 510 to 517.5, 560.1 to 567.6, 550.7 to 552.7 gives 0.38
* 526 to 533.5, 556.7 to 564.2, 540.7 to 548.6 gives 0.23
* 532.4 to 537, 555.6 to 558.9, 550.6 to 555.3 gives 0.31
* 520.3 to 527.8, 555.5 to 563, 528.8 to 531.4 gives 0.10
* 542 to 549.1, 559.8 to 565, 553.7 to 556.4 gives 0.16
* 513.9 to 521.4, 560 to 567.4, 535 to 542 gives 0.23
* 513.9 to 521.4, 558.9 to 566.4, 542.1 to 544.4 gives 0.29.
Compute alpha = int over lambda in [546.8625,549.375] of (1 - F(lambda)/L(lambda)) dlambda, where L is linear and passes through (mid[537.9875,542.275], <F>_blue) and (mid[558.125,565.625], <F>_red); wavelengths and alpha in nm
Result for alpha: 0.501 nm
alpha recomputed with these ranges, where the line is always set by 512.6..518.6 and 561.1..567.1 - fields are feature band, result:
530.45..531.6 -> 0.22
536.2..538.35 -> 0.52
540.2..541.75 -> 0.36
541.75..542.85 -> 0.34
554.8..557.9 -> 0.15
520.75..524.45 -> 0.44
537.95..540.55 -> 0.60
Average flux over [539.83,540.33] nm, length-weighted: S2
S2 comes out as 18.4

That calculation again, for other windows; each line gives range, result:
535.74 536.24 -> 17.9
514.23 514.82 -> 16.5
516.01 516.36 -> 16.7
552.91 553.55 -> 19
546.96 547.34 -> 17.2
